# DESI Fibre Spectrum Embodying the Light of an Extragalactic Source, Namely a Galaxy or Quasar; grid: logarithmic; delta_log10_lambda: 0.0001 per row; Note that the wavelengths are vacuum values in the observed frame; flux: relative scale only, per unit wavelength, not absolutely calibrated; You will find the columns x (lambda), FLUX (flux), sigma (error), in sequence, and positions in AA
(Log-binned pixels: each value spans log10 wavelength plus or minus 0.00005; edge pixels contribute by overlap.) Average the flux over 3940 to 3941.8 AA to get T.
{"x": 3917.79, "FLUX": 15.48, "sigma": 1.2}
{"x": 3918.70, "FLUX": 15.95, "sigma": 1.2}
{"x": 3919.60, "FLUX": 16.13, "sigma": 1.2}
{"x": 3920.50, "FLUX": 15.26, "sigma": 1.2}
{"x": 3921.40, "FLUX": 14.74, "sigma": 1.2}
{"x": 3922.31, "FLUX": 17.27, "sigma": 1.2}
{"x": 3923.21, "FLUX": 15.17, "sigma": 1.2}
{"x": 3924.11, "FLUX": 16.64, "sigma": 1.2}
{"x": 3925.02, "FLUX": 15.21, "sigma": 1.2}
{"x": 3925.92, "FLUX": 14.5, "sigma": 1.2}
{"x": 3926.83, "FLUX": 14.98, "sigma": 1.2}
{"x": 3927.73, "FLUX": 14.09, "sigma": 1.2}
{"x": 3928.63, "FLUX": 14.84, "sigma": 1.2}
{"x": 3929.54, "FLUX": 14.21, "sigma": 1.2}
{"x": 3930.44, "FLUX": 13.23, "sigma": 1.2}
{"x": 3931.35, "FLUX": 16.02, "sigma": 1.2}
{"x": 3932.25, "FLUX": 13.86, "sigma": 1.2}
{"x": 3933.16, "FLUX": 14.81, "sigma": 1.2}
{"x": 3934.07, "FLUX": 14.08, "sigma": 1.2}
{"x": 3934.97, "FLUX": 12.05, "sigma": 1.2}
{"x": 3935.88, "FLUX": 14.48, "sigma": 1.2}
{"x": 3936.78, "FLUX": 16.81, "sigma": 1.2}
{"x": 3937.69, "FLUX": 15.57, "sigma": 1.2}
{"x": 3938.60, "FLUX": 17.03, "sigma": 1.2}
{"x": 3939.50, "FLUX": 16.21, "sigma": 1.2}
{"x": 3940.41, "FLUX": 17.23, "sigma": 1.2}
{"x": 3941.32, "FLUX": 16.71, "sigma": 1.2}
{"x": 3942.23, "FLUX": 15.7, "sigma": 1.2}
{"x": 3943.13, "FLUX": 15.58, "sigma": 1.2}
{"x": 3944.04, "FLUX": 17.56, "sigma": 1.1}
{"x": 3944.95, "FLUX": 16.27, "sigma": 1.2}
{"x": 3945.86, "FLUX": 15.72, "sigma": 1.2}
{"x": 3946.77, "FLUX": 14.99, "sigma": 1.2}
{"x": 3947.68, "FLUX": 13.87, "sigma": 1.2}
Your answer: 16.9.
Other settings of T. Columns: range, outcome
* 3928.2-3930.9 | 14.1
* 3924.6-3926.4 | 14.8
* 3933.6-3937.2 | 14.4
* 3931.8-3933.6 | 14.3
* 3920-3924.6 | 15.8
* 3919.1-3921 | 15.7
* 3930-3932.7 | 14.4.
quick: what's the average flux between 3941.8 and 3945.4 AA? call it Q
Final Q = 16.3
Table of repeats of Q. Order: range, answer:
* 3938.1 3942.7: 16.6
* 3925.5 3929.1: 14.6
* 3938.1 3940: 16.6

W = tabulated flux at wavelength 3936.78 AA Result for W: 16.81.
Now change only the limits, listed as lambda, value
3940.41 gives 17.23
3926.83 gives 14.98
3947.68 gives 13.87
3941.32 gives 16.71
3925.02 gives 15.21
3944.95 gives 16.27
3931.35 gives 16.02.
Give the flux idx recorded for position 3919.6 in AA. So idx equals 16.13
